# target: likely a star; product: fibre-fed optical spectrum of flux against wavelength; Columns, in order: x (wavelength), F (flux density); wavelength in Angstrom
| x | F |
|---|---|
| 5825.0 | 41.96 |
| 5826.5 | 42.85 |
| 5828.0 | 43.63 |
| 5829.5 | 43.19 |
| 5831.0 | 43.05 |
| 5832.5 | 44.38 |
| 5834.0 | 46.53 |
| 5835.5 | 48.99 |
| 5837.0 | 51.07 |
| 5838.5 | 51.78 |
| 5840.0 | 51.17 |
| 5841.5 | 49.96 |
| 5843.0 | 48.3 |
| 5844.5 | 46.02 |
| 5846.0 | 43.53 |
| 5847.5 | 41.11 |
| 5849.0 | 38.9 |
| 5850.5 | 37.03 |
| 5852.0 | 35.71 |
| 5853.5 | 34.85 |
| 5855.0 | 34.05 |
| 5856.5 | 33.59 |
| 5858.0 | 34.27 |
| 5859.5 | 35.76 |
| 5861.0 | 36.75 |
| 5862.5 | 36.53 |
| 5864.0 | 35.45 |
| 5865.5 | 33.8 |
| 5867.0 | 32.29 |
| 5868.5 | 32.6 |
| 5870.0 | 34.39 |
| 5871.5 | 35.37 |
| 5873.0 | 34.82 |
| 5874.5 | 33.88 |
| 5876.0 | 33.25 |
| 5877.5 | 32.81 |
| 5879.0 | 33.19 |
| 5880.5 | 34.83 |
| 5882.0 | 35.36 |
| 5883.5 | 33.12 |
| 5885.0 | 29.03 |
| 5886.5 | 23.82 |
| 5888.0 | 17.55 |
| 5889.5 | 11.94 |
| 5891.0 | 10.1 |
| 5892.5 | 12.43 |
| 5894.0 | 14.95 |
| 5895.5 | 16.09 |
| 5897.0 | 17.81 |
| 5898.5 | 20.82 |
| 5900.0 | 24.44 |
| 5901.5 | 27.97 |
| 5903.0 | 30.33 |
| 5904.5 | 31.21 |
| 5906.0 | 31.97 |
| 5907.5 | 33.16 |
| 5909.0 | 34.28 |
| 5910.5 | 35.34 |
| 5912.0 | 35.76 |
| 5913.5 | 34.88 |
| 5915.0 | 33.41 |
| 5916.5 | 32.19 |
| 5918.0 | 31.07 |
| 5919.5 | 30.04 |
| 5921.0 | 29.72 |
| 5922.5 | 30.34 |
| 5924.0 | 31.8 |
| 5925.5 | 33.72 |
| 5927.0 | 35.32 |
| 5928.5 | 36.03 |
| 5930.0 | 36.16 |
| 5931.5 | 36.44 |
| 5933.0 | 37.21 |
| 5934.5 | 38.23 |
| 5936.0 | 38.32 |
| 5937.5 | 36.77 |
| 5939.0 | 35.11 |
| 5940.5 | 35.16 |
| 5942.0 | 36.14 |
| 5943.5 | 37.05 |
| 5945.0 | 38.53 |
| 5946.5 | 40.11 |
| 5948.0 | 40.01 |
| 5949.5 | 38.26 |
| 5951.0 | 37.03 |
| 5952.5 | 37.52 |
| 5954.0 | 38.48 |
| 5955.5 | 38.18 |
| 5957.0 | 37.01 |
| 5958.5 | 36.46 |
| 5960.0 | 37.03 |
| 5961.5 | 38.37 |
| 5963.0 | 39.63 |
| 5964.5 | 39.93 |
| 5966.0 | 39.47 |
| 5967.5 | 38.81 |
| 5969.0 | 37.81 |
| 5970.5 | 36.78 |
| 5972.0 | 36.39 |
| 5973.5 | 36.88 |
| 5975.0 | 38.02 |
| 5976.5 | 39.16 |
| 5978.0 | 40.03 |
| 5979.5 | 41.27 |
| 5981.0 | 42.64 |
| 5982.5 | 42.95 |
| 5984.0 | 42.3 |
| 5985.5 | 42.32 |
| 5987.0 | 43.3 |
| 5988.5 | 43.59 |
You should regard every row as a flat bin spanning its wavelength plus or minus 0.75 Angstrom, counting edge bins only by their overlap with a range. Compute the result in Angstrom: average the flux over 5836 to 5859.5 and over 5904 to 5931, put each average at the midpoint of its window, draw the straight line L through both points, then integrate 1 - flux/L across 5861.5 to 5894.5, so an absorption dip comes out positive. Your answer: 8.2 Angstrom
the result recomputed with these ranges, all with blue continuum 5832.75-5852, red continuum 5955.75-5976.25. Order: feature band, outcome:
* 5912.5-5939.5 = 4.1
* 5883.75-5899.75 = 9.2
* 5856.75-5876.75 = 4.4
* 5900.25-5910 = 2.5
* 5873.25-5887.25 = 3.6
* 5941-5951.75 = 0.3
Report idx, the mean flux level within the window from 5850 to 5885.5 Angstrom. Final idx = 34.3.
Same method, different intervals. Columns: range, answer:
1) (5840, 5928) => 32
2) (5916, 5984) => 37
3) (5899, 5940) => 33.3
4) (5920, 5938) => 34.9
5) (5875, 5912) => 26.3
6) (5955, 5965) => 38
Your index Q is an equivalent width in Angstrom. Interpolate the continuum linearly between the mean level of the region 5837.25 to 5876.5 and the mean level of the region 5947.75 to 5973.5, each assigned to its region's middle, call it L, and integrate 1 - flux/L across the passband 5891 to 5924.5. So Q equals 9.2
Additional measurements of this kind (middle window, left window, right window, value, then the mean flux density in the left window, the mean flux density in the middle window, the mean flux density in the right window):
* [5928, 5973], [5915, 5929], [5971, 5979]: -2.8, 32.2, 37.6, 38.2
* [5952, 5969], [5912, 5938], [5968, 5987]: -0.1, 34.2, 38.3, 39.8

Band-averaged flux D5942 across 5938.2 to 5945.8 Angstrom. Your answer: 36.4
